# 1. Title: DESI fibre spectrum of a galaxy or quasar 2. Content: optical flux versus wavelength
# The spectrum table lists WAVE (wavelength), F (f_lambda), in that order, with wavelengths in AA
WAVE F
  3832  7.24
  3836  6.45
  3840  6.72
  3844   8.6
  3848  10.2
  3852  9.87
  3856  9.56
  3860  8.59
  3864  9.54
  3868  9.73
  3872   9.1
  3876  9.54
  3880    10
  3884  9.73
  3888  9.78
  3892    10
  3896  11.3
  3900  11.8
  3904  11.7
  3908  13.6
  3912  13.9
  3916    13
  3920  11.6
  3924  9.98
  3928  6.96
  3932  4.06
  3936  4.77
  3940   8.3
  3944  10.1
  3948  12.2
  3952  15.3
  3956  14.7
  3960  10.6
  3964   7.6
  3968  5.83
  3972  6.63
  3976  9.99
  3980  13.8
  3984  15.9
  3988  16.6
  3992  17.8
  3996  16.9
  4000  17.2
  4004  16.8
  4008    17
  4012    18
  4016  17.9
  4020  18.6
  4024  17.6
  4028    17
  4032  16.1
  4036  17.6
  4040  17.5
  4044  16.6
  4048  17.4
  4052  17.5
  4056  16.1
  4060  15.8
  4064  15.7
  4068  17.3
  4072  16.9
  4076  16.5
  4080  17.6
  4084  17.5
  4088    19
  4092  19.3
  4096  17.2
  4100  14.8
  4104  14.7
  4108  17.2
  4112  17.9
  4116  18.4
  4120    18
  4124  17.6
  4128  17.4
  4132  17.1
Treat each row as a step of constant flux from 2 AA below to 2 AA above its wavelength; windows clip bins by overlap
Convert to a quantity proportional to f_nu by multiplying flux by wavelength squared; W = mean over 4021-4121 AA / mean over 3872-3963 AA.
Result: 1.8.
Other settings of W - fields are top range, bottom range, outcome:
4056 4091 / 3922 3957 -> 1.93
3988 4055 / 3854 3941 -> 1.87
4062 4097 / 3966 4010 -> 1.30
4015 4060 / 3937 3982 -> 1.73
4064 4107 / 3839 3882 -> 2.05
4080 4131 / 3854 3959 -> 1.86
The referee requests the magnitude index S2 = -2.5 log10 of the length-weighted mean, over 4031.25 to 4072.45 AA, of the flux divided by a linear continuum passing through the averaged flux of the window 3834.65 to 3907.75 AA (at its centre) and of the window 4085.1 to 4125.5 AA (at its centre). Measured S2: -0.08 mag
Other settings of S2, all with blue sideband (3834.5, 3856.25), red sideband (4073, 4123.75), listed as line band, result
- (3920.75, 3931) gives 0.32 mag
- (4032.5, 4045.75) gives -0.12 mag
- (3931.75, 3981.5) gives 0.27 mag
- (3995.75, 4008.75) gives -0.21 mag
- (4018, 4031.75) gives -0.18 mag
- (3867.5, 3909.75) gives -0.05 mag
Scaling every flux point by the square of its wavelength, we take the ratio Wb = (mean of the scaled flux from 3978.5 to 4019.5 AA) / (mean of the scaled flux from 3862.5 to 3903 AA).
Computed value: 1.77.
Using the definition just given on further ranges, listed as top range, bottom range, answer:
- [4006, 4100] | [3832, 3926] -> 1.86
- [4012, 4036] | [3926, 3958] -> 1.91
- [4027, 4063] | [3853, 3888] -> 1.93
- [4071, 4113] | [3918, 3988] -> 1.82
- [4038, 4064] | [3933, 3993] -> 1.57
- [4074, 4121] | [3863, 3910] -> 1.83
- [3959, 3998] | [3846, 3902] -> 1.30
